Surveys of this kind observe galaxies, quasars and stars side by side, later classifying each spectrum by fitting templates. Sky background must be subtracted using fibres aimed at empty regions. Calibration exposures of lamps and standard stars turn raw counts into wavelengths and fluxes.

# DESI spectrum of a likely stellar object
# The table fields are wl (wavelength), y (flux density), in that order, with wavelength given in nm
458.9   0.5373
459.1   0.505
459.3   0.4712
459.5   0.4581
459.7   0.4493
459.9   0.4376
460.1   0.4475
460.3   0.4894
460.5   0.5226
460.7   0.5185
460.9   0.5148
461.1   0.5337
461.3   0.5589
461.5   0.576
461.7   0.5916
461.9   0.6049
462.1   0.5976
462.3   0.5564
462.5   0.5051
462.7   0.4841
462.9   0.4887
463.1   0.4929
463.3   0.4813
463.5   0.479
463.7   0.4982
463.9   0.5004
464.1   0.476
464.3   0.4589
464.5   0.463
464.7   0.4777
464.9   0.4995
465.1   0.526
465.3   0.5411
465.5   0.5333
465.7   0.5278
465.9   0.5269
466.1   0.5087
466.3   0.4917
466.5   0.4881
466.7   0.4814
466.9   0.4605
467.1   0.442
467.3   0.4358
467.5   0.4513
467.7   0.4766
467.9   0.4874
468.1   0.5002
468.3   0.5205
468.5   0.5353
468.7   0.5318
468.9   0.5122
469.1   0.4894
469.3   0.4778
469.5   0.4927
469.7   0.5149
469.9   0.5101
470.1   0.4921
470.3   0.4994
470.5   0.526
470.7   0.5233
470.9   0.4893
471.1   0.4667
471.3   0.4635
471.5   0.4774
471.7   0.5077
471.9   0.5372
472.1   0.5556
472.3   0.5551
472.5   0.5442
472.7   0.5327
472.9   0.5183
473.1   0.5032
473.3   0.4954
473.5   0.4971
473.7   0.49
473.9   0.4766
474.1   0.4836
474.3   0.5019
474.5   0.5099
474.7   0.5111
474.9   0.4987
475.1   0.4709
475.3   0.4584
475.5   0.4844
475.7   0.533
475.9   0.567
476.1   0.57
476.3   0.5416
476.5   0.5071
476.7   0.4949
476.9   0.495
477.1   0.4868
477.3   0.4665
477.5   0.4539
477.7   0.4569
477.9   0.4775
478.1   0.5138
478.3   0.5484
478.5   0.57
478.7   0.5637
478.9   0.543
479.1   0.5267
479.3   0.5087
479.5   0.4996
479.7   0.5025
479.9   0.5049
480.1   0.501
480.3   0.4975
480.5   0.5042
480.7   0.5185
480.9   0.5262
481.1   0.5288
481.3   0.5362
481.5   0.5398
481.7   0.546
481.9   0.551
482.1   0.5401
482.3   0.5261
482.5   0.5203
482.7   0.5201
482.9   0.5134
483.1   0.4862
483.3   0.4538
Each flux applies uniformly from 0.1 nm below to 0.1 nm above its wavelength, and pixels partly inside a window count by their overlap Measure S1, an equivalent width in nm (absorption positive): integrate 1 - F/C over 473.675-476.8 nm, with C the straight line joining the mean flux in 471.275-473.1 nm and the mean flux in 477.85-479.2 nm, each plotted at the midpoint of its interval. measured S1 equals 0.14 nm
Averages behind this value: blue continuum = 0.523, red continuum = 0.537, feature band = 0.507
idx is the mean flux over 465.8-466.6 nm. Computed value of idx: 0.504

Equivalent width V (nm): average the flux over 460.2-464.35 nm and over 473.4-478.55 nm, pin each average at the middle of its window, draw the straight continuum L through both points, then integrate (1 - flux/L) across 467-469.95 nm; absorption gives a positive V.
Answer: 0.12 nm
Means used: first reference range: 0.521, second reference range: 0.502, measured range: 0.492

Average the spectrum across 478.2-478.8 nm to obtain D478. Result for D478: 0.561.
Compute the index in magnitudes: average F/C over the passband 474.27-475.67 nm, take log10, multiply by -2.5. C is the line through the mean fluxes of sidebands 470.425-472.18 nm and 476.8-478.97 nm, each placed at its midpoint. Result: 0.029 mag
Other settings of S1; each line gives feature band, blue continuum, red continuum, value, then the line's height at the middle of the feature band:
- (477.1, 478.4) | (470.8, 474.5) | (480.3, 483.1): 0.08 nm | 0.517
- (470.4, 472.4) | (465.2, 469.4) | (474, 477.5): -0.04 nm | 0.5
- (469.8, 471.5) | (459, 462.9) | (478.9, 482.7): 0.08 nm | 0.519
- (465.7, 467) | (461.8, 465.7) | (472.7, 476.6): 0.03 nm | 0.509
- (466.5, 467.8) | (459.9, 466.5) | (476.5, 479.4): 0.13 nm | 0.512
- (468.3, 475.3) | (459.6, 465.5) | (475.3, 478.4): 0.02 nm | 0.507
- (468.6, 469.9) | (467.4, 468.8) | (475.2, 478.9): 0.00 nm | 0.502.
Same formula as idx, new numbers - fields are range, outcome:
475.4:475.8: 0.509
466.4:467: 0.477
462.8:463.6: 0.485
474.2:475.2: 0.498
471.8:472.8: 0.545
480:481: 0.509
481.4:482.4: 0.541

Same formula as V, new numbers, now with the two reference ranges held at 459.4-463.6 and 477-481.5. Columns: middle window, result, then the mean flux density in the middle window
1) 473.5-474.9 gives 0.044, 0.496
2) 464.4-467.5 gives 0.126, 0.492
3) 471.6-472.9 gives -0.063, 0.537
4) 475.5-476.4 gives -0.059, 0.545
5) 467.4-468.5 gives 0.046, 0.492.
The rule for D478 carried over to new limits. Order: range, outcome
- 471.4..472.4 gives 0.527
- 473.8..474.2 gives 0.48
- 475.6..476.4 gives 0.553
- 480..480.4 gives 0.499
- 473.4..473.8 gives 0.494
